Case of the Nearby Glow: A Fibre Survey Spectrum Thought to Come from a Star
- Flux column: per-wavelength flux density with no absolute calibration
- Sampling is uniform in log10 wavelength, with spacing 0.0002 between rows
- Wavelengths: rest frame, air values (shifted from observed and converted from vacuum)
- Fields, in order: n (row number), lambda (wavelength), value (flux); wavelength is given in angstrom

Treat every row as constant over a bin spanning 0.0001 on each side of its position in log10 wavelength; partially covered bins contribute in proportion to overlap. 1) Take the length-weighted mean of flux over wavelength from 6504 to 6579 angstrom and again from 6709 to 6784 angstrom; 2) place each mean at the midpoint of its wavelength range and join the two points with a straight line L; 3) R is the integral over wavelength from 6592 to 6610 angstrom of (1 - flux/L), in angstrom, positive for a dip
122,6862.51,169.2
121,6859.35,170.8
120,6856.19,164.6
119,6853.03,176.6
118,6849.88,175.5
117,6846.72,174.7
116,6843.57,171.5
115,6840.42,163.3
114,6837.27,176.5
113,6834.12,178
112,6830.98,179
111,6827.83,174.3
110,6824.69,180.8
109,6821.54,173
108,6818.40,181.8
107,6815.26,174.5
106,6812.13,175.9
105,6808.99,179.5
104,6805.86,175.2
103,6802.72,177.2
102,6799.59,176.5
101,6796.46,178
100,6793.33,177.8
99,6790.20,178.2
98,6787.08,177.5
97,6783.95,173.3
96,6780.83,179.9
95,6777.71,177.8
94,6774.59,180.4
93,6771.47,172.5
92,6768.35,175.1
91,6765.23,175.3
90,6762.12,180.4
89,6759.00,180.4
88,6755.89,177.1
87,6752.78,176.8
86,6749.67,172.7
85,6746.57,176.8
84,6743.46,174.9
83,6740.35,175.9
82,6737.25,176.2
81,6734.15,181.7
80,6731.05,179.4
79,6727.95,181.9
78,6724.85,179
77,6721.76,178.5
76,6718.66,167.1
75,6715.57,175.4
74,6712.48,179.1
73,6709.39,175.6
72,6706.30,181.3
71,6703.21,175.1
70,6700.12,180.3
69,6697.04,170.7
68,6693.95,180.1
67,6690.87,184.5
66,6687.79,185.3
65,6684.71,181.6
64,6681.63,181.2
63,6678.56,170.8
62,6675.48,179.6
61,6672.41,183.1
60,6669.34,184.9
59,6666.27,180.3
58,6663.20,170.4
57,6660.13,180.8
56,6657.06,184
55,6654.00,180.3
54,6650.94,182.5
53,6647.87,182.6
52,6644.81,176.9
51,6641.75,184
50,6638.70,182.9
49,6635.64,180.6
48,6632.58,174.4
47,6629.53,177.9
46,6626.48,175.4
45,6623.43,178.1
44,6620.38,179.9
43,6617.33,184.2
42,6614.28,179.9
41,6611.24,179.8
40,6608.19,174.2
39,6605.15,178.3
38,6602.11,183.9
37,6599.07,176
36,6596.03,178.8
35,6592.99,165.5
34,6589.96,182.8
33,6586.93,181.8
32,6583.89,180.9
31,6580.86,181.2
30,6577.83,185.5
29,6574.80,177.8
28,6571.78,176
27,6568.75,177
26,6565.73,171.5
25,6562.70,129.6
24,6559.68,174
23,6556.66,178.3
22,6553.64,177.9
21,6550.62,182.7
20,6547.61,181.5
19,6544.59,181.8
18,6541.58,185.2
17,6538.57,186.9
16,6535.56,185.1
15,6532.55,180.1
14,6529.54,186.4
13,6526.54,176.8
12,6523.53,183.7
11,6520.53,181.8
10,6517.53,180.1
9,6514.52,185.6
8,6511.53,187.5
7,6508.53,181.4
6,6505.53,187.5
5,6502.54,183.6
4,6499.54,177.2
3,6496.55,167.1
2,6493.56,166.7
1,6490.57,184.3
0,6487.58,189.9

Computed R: 0.2 angstrom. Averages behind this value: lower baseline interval 179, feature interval 176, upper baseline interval 177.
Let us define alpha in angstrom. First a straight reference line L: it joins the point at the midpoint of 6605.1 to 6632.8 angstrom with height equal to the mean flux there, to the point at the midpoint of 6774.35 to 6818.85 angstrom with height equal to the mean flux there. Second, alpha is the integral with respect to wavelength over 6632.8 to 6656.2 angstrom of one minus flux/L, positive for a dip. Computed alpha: -0.4 angstrom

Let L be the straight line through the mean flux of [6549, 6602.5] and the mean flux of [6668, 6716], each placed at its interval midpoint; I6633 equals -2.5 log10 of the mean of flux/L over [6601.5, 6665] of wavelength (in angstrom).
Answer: -0.01 mag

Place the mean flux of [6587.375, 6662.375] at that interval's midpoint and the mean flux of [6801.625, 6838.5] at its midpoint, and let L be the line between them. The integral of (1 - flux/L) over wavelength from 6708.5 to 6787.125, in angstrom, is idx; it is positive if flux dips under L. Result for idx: 0.43 angstrom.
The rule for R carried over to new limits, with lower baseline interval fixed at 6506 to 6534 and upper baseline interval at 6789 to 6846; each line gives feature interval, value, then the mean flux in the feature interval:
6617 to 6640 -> 0.19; 179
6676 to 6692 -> -0.13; 180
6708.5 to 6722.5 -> 0.27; 175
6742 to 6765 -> 0.08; 177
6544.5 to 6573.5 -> 1.48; 173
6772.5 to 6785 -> -0.06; 178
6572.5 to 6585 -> 0.03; 181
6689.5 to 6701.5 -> 0.00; 179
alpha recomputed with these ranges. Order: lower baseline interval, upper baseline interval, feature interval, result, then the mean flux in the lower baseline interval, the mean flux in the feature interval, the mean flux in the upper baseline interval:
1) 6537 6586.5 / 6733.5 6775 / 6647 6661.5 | -0.4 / 177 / 182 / 177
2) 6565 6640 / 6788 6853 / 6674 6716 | -0.3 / 179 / 179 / 176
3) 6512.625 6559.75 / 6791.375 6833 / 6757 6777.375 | 0.1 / 182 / 177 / 177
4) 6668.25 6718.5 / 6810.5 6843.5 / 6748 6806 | -0.1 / 179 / 177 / 176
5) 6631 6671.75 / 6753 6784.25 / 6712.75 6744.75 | 0.2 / 180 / 177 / 177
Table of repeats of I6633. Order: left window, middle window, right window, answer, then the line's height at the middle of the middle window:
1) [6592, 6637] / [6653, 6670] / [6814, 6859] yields -0.02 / 177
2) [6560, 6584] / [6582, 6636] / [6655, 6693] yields -0.02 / 175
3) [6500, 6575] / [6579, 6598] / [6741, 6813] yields 0.00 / 179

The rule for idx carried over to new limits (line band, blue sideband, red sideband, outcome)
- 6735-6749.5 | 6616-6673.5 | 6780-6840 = 0.19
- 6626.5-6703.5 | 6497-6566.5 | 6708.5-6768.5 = -0.84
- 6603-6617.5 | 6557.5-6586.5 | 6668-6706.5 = -0.31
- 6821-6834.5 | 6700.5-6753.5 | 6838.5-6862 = -0.41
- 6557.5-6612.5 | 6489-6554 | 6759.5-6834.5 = 1.59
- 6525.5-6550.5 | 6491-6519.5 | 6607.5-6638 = -0.50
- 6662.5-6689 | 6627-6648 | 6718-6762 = -0.18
